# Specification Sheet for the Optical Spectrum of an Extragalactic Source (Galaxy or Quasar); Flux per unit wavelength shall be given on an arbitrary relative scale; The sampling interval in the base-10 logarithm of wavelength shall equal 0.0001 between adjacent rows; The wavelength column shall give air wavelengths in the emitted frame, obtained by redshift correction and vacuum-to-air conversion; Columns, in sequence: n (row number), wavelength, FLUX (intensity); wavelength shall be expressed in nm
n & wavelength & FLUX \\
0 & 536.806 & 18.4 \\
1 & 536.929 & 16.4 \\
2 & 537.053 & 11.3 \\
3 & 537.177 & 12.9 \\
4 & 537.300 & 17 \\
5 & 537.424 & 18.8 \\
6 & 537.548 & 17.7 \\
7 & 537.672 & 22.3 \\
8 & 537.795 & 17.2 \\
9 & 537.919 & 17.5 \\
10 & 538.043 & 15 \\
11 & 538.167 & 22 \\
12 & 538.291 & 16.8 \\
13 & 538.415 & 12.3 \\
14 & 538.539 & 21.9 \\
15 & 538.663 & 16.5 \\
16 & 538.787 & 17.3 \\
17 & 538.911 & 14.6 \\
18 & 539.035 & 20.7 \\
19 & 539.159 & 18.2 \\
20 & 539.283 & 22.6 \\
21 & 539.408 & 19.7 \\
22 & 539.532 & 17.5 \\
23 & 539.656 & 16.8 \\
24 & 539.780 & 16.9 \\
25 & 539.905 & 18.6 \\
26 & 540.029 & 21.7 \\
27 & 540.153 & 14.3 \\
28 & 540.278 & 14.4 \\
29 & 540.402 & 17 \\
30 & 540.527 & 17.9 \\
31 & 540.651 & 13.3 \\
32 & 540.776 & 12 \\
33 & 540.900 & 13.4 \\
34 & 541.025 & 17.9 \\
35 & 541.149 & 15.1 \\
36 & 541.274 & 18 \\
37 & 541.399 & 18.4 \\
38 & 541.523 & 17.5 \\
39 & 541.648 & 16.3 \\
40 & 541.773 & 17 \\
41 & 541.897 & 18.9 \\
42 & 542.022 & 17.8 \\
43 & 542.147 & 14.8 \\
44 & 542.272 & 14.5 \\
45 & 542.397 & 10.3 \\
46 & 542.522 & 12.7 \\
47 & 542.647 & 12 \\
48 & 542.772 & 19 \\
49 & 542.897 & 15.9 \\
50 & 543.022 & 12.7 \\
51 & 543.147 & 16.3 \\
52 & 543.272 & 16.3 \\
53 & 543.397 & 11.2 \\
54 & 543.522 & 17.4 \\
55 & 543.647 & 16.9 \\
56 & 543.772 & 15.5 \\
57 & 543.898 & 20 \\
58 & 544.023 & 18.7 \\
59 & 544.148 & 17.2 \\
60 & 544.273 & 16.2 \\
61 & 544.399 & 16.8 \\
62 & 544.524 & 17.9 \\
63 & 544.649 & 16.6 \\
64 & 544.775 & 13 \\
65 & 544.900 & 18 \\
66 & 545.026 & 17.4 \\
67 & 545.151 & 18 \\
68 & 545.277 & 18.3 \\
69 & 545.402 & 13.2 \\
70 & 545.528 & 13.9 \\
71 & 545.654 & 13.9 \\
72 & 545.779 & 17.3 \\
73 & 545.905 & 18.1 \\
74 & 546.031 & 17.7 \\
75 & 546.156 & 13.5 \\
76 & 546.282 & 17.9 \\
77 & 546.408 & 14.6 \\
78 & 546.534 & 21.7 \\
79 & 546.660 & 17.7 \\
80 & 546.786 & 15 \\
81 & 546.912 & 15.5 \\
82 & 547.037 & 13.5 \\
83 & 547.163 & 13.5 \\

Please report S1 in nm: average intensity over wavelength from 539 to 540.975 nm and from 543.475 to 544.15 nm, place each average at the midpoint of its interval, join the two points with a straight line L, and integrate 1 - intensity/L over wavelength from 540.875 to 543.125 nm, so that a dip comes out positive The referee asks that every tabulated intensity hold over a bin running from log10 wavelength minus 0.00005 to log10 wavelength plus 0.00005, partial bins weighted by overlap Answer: 0.217 nm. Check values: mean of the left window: 17.1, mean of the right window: 17.7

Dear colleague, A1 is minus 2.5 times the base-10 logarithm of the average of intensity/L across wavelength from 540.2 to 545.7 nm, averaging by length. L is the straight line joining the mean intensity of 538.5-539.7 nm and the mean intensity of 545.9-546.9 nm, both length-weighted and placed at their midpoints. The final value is 0.11 mag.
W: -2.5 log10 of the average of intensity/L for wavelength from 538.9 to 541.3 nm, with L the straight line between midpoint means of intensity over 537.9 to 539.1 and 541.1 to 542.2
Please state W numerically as 0.01 mag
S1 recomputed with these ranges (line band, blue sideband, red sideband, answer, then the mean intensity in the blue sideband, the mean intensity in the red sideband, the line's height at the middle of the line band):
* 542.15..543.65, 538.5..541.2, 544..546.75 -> 0.21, 17.2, 16.7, 16.9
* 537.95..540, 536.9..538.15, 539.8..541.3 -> -0.19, 16.8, 16.1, 16.5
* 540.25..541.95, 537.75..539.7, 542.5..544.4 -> 0.07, 17.9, 16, 16.9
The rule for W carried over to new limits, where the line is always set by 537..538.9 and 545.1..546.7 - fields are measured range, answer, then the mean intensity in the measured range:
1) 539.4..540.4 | -0.026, 17.3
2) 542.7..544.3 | 0.021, 16.4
